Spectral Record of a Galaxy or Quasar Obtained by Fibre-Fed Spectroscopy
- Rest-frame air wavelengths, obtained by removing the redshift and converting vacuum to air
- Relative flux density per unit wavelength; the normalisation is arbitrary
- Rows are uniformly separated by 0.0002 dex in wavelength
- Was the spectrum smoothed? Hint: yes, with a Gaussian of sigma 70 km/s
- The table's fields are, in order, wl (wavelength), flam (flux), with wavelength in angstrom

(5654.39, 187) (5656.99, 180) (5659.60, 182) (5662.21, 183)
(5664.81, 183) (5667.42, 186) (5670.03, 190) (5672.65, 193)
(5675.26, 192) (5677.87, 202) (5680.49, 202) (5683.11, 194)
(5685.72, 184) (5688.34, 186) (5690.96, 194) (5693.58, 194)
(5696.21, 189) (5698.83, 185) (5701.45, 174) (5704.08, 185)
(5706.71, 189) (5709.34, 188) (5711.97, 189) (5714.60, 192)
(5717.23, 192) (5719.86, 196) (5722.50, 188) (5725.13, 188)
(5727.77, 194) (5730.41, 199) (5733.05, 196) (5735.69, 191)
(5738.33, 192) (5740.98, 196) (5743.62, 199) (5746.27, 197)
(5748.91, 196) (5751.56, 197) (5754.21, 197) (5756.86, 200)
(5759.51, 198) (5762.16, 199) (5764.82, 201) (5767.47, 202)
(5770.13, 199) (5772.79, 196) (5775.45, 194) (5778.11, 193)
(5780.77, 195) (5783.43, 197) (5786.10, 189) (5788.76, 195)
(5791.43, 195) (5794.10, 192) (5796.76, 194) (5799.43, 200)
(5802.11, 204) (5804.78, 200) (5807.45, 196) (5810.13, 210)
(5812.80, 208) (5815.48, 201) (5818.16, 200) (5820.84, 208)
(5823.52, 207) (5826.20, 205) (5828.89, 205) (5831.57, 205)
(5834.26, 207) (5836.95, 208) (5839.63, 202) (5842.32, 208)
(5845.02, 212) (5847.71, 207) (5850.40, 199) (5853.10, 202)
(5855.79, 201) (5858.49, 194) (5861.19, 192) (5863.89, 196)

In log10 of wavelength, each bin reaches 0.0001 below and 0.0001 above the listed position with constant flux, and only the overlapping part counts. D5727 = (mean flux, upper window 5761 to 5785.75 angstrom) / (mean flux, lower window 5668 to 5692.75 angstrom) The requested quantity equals 1.0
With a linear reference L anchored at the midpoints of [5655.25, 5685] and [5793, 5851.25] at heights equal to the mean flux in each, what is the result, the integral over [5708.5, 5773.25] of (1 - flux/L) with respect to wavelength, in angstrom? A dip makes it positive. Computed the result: 0.27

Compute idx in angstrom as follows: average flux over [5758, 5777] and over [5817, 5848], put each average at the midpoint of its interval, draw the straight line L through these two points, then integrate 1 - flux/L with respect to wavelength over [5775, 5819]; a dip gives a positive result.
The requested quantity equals 0.88 angstrom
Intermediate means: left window 198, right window 206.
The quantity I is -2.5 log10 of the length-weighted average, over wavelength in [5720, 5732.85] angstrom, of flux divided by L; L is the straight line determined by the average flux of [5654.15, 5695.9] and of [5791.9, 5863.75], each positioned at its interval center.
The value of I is 0.01 mag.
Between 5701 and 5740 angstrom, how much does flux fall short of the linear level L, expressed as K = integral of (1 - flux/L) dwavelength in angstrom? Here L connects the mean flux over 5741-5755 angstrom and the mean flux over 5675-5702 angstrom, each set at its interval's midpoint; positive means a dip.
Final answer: 0.7 angstrom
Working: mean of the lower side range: 191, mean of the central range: 191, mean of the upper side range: 197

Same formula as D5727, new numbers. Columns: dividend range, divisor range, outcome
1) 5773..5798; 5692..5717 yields 1.03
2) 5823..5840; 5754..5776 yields 1.04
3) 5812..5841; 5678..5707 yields 1.08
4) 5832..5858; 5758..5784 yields 1.04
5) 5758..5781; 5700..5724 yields 1.05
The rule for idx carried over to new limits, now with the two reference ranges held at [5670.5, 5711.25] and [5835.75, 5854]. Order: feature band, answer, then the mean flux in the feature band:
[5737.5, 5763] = -0.15 angstrom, 197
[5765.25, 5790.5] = 0.38 angstrom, 196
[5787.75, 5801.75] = 0.32 angstrom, 196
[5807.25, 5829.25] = -0.22 angstrom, 205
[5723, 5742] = 0.07 angstrom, 193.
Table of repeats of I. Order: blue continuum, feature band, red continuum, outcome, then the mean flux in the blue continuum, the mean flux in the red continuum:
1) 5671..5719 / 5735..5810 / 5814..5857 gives 0.01 mag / 190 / 205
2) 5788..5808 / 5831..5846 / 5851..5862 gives -0.05 mag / 197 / 198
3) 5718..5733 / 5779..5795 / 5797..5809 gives 0.02 mag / 193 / 200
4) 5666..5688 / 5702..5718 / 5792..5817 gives 0.04 mag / 192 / 200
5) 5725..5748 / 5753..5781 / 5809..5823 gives 0.01 mag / 195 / 205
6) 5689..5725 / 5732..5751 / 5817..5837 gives -0.01 mag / 189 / 205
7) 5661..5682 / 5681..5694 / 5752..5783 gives 0.01 mag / 191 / 198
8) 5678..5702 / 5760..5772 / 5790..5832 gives -0.01 mag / 190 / 202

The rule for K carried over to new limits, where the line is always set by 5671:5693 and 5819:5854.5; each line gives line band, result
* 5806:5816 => 0.0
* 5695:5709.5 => 0.8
